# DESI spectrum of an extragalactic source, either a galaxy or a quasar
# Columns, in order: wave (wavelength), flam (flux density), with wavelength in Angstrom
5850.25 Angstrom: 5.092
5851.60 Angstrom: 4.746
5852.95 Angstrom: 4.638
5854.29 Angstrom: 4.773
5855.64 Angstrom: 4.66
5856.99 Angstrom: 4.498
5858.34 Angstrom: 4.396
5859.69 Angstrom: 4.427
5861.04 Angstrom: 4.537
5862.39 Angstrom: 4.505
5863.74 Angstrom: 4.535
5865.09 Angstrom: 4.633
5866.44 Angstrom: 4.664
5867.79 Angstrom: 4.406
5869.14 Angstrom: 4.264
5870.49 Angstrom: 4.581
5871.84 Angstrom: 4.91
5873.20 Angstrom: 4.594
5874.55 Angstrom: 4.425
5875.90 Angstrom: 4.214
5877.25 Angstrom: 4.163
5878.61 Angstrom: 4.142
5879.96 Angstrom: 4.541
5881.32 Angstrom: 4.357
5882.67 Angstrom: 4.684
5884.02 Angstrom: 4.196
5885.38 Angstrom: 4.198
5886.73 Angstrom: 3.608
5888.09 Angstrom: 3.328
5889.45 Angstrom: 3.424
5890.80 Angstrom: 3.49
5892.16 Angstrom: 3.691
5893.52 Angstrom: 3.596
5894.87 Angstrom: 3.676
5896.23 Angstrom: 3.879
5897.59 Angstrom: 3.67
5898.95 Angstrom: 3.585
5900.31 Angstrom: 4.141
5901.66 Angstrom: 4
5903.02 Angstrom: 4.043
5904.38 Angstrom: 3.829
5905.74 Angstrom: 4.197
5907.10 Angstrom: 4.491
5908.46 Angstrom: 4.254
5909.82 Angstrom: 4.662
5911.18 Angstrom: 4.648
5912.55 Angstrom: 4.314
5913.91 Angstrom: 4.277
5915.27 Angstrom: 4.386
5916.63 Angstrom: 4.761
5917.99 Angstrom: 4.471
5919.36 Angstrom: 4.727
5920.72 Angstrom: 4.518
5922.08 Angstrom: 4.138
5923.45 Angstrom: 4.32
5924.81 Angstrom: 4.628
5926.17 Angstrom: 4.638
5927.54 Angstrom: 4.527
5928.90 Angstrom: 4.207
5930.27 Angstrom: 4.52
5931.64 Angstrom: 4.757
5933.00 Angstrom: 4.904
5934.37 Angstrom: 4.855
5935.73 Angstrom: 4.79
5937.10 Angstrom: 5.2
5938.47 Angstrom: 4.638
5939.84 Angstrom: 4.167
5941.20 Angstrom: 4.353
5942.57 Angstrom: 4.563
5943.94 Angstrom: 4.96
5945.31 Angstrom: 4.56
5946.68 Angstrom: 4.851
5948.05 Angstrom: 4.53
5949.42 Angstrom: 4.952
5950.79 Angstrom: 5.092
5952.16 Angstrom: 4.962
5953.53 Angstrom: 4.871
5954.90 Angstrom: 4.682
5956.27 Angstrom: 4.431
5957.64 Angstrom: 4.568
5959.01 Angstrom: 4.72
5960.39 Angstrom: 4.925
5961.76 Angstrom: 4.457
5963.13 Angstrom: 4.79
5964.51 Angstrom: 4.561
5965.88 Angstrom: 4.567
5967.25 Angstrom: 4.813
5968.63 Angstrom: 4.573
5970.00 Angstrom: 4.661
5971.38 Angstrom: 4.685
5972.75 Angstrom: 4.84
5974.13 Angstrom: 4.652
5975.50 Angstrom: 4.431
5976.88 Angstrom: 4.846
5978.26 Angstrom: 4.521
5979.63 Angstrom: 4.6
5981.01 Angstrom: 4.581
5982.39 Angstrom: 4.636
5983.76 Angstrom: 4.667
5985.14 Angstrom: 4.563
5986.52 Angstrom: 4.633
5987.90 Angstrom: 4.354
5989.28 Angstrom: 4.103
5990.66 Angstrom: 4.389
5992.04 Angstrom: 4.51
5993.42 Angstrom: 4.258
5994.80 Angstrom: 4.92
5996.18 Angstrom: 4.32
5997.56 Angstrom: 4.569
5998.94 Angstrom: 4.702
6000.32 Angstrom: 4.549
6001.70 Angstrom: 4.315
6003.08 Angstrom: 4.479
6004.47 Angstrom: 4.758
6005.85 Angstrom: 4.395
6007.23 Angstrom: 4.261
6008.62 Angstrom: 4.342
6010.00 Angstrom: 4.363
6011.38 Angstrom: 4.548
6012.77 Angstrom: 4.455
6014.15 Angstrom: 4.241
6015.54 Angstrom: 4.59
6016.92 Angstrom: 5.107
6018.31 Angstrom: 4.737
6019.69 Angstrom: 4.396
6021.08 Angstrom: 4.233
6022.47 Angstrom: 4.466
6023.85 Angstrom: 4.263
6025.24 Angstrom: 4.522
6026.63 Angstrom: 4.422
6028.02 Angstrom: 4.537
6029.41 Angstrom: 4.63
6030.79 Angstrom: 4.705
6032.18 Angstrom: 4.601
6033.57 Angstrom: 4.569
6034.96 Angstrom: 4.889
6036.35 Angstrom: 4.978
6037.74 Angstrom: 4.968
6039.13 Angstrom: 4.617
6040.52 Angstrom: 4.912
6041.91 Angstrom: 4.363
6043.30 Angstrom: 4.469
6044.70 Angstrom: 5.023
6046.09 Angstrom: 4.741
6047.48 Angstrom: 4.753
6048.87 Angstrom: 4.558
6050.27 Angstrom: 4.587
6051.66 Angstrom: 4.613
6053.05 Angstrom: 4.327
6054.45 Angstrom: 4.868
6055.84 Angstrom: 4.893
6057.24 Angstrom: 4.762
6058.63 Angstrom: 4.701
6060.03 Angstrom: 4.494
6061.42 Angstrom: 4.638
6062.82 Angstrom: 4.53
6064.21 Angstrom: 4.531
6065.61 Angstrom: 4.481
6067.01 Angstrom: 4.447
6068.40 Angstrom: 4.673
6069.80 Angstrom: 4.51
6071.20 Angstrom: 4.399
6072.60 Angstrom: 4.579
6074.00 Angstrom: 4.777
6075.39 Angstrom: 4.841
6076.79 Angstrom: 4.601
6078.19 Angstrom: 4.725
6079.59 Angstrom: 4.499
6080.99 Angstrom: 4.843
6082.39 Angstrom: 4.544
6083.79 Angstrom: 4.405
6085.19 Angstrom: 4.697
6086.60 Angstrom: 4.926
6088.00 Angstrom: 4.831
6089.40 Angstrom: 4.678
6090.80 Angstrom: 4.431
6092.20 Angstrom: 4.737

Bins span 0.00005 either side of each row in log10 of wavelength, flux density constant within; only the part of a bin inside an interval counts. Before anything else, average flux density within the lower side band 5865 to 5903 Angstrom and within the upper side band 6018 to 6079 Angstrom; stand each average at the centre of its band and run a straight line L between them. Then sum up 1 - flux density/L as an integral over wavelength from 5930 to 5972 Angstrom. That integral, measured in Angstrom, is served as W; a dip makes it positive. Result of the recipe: -3.9 Angstrom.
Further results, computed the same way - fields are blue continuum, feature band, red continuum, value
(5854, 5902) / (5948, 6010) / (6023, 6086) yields -2.12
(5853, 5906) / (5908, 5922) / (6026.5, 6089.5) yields -0.66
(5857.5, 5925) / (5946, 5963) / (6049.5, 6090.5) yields -1.46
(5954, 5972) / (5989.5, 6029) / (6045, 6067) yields 1.35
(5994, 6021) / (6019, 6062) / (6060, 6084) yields -0.67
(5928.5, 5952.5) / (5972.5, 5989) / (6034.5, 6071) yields 0.37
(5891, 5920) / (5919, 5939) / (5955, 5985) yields -1.36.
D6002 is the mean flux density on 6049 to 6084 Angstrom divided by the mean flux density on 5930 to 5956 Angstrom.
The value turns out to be 0.97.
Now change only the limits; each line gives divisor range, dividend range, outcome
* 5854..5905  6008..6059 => 1.10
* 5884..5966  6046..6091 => 1.06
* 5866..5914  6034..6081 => 1.13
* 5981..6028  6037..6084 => 1.03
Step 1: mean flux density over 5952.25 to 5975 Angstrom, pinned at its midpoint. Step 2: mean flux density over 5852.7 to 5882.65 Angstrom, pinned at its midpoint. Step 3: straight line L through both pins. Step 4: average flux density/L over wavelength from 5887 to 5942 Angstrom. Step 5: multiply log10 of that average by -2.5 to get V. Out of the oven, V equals 0.080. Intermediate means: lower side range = 4.5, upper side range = 4.68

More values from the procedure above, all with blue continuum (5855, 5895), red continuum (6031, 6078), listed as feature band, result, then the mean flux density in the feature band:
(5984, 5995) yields 0.01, 4.45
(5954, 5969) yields -0.05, 4.65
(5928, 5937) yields -0.08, 4.7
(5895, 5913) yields 0.05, 4.11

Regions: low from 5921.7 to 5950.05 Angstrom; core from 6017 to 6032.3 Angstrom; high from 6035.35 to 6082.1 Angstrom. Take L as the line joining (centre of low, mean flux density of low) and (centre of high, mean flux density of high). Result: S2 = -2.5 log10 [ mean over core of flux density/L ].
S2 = 0.03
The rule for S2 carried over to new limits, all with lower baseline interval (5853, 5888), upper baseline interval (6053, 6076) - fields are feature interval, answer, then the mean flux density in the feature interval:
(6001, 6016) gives 0.033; 4.43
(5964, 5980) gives -0.029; 4.65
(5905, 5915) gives 0.015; 4.4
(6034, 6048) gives -0.039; 4.77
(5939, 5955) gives -0.050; 4.71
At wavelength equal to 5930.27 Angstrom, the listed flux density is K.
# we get 4.52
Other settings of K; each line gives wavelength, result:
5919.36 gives 4.727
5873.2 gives 4.594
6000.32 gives 4.549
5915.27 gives 4.386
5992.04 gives 4.51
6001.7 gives 4.315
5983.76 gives 4.667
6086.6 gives 4.926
